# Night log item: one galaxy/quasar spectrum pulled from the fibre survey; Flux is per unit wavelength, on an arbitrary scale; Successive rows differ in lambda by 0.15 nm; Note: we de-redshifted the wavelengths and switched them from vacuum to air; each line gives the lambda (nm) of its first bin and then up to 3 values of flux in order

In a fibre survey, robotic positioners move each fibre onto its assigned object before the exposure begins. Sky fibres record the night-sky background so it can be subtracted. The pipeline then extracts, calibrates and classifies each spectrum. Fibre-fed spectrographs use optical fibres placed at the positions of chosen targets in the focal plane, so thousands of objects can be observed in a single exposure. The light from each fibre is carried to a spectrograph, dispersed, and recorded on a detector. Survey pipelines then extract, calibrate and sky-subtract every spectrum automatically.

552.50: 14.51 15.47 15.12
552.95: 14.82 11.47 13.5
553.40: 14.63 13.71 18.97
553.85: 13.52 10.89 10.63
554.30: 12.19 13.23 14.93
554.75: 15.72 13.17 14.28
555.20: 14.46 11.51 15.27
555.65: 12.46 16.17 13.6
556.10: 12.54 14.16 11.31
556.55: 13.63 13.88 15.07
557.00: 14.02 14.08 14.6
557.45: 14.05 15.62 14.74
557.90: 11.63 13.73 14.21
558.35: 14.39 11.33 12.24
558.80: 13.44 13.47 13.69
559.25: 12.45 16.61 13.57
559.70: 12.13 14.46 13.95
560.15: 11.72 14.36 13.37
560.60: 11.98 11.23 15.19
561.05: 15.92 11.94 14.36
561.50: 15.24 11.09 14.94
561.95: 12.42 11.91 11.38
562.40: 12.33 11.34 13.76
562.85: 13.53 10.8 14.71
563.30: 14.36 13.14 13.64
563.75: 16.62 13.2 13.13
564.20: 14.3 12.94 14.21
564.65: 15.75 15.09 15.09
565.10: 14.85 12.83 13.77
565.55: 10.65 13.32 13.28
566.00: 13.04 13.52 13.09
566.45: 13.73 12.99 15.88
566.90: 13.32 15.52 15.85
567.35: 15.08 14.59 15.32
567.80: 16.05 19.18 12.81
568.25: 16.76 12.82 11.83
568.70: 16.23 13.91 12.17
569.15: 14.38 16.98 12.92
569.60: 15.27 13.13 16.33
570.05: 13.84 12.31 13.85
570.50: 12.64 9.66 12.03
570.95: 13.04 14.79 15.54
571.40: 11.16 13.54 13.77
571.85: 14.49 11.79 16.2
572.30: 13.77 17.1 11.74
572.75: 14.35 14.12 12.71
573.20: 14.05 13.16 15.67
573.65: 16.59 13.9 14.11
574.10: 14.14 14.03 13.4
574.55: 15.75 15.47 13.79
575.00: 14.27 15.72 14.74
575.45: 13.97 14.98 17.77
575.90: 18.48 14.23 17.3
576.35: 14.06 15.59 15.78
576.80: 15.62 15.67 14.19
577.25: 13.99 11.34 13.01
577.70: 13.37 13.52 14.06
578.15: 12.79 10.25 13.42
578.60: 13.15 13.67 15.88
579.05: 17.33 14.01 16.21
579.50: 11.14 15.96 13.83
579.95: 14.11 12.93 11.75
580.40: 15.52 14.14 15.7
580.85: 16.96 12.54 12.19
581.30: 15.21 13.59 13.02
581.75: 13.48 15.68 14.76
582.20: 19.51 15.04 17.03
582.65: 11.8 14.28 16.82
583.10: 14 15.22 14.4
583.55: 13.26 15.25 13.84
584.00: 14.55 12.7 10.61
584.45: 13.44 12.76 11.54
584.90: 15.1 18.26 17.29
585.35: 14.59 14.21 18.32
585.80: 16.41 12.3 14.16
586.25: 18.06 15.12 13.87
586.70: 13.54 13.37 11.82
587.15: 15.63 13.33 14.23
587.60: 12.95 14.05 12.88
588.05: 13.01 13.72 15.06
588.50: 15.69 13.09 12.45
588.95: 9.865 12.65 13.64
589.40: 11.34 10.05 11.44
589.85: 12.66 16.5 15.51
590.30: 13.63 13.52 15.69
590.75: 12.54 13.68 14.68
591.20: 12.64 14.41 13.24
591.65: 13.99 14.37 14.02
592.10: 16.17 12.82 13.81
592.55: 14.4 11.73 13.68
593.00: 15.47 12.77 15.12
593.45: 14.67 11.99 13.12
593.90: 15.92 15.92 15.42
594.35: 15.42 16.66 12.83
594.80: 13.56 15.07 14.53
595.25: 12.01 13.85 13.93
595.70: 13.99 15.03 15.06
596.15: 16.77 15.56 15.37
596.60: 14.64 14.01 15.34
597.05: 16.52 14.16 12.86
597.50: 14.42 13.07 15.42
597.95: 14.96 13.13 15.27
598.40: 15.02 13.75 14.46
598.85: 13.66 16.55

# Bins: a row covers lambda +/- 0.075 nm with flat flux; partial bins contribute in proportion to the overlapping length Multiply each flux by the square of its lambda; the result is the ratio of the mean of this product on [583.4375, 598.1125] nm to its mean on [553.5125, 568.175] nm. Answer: 1.1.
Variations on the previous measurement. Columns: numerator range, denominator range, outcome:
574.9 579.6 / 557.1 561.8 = 1.14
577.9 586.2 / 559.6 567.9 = 1.12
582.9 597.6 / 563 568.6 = 1.08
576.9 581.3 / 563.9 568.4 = 1.02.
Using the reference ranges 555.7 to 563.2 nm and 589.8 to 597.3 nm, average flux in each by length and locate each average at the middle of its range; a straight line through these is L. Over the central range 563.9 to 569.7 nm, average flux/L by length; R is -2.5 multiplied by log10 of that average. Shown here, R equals -0.048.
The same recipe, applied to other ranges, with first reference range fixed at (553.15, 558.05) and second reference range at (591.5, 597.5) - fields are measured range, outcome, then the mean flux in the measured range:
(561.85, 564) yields 0.07 mag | 13.1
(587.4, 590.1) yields 0.10 mag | 13.1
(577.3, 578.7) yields 0.11 mag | 12.8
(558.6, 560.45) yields 0.03 mag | 13.5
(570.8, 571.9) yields 0.03 mag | 13.6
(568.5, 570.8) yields 0.03 mag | 13.7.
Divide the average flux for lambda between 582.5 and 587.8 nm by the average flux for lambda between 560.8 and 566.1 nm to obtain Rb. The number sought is 1.1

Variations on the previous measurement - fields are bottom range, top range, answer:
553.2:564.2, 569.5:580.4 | 1.04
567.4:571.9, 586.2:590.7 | 0.97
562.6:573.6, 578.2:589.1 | 1.02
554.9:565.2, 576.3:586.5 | 1.06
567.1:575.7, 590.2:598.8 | 1.00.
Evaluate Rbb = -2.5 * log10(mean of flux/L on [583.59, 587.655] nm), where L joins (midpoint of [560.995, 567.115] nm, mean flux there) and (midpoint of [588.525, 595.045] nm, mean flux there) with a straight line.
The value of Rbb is -0.05 mag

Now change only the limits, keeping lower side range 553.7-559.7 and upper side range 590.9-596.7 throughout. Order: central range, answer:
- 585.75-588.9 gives 0.02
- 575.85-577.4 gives -0.09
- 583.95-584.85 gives 0.12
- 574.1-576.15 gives -0.08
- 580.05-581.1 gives -0.01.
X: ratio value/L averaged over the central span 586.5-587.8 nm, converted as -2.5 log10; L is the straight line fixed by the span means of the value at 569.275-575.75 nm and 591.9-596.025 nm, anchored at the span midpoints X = 0.044 mag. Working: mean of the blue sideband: 14.1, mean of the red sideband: 14.2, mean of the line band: 13.6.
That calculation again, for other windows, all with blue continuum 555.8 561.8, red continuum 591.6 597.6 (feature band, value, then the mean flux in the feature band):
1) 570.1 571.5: 0.09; 12.8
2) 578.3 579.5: -0.02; 14.3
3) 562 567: 0.02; 13.5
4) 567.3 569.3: -0.07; 14.8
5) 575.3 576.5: -0.13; 15.7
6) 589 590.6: 0.09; 13.2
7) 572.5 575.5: -0.03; 14.3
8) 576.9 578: 0.04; 13.6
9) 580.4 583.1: -0.05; 14.8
